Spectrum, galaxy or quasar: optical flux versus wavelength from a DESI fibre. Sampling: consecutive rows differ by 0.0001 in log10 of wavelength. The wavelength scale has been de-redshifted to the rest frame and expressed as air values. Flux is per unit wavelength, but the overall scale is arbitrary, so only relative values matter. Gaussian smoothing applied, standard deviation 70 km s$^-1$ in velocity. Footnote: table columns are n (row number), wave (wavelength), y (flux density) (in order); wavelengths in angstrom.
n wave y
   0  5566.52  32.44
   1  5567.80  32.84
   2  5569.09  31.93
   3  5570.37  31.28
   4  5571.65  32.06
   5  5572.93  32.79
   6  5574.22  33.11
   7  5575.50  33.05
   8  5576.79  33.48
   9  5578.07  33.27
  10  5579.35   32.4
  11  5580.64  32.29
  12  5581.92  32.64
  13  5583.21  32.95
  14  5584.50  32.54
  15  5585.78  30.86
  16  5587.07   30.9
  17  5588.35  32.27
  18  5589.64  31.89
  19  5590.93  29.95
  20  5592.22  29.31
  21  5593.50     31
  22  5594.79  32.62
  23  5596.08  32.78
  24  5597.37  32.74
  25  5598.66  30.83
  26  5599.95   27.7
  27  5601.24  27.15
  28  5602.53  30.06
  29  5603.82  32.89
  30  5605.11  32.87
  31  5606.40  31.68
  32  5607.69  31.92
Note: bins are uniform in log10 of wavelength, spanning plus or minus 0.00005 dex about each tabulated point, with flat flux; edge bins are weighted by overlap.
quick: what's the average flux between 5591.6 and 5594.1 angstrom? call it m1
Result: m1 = 30.2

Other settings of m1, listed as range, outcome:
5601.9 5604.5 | 31.5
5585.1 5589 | 31.4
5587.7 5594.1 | 30.9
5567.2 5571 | 32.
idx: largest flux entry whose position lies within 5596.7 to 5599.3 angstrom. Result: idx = 32.74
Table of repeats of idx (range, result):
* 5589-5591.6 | 31.89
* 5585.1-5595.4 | 32.62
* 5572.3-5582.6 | 33.48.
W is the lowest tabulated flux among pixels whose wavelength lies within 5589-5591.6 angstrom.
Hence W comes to 29.95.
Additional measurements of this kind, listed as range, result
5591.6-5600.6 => 27.7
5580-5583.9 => 32.29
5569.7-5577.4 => 31.28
